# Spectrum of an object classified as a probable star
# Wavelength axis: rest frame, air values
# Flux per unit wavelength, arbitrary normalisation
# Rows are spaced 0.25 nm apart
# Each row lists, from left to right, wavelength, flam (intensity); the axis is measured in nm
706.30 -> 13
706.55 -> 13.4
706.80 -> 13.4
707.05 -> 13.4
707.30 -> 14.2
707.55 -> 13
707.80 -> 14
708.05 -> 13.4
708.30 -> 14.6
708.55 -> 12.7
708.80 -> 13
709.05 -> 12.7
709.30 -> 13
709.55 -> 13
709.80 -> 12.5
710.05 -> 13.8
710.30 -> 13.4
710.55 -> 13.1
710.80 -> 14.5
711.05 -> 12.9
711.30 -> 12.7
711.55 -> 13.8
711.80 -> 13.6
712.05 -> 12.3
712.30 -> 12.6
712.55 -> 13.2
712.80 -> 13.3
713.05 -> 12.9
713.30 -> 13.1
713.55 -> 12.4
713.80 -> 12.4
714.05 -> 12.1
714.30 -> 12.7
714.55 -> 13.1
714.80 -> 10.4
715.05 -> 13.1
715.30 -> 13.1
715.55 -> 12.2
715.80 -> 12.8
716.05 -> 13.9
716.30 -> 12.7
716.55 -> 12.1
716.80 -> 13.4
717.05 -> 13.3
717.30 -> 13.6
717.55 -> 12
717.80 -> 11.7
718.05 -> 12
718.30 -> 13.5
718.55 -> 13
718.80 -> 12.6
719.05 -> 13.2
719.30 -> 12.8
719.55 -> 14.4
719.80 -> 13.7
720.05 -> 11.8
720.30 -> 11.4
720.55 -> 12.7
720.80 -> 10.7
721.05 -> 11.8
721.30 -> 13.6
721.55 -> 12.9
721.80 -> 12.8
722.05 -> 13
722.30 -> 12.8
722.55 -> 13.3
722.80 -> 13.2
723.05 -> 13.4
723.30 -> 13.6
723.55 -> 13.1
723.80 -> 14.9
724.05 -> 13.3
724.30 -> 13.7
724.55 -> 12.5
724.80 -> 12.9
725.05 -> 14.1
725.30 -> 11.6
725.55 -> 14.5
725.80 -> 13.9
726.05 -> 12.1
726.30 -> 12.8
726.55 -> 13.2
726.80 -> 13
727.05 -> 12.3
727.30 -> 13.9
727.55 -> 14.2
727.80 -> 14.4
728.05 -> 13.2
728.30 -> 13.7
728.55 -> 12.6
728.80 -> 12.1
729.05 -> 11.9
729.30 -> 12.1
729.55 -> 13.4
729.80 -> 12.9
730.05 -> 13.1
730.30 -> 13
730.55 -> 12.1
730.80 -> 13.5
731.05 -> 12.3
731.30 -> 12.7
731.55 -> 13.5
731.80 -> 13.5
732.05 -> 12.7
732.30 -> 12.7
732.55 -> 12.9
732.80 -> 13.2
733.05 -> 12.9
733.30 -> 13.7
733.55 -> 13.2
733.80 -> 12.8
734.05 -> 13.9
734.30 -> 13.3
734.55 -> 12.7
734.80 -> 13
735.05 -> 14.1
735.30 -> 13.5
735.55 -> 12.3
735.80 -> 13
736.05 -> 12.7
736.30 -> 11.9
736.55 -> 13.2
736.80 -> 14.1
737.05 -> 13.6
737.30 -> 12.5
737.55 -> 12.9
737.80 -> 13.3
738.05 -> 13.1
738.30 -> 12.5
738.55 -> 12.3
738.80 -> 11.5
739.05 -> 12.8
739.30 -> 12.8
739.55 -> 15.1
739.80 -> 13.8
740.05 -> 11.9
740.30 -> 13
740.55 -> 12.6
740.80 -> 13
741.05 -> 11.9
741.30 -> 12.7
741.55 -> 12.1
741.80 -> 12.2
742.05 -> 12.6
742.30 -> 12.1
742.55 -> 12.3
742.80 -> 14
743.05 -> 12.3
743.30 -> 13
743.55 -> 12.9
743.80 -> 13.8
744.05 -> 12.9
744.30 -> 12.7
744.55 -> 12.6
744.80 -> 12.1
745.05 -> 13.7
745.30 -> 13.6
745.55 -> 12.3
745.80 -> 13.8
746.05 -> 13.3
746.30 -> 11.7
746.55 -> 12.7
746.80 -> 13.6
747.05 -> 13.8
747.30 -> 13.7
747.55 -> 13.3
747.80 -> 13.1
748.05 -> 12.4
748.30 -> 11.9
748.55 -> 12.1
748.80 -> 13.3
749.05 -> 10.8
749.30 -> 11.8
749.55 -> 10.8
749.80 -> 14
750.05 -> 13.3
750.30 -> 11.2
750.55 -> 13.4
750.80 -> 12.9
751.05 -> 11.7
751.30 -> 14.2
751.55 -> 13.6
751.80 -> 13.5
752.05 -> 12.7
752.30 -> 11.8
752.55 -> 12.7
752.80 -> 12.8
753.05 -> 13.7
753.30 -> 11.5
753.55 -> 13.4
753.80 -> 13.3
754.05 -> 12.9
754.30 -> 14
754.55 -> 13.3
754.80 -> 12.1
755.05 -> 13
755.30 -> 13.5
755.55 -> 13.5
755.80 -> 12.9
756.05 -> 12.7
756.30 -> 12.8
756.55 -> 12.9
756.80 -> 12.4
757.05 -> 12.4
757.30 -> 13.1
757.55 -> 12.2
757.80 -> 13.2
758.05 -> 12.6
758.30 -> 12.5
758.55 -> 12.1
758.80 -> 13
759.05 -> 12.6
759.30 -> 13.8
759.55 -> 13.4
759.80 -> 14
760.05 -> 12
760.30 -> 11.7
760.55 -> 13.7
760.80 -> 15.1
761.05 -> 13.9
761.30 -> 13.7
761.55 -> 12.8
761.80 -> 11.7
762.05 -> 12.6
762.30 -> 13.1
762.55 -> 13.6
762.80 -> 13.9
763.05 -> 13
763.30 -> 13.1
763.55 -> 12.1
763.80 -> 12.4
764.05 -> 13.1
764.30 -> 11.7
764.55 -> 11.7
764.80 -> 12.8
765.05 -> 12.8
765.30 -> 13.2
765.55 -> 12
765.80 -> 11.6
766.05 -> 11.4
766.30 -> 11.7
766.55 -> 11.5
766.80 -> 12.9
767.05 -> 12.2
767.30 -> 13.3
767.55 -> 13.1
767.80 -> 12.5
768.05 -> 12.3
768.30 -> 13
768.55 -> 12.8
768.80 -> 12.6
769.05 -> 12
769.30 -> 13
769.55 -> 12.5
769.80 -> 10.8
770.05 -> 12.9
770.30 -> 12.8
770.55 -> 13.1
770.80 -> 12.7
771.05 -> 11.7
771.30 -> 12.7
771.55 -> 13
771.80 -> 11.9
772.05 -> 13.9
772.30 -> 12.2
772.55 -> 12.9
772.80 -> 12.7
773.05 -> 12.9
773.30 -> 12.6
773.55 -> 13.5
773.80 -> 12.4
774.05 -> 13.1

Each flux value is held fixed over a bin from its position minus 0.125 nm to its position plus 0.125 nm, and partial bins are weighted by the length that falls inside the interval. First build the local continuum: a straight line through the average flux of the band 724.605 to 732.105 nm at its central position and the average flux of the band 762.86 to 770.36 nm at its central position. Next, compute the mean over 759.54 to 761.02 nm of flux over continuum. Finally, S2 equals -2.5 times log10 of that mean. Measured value -0.07 mag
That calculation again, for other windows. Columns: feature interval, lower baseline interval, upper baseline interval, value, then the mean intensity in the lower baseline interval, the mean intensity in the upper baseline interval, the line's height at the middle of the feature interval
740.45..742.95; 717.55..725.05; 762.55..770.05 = 0.01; 12.9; 12.5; 12.7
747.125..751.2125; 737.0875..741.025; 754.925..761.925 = 0.03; 12.9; 13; 12.9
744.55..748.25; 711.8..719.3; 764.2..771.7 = -0.04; 12.7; 12.4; 12.5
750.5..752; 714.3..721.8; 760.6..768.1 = -0.04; 12.7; 12.7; 12.7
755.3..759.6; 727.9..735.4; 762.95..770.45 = -0.02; 13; 12.4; 12.6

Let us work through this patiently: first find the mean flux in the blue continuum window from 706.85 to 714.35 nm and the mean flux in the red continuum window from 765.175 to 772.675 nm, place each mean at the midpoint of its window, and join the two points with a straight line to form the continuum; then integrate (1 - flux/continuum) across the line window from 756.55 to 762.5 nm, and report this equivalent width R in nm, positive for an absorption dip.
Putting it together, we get -0.172 nm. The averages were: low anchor 13.2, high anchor 12.5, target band 12.9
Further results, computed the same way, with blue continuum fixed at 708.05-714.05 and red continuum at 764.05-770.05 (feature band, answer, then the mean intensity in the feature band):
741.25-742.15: 0.023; 12.4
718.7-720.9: 0.062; 12.6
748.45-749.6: 0.071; 11.8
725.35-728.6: -0.117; 13.3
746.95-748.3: -0.055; 13.1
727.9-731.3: 0.020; 12.8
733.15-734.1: -0.041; 13.3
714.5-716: 0.063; 12.5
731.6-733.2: -0.026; 13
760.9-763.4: -0.150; 13.2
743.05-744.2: -0.035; 13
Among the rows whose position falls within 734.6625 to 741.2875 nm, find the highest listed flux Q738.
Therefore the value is 15.1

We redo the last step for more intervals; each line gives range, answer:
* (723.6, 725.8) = 14.9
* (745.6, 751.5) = 14.2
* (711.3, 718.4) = 13.9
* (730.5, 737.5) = 14.1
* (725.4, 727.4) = 14.5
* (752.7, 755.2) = 14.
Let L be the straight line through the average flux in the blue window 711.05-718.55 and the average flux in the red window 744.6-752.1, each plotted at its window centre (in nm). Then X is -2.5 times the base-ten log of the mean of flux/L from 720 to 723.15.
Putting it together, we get 0.02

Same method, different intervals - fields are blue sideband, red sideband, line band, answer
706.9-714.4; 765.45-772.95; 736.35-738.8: -0.009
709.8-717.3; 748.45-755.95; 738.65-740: -0.023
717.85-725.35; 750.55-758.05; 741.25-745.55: 0.012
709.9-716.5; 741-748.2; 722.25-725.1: -0.041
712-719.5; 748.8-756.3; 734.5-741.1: -0.014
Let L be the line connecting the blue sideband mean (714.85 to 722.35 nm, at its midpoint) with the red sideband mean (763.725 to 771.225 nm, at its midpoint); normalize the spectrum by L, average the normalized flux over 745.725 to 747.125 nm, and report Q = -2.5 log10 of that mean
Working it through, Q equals -0.05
